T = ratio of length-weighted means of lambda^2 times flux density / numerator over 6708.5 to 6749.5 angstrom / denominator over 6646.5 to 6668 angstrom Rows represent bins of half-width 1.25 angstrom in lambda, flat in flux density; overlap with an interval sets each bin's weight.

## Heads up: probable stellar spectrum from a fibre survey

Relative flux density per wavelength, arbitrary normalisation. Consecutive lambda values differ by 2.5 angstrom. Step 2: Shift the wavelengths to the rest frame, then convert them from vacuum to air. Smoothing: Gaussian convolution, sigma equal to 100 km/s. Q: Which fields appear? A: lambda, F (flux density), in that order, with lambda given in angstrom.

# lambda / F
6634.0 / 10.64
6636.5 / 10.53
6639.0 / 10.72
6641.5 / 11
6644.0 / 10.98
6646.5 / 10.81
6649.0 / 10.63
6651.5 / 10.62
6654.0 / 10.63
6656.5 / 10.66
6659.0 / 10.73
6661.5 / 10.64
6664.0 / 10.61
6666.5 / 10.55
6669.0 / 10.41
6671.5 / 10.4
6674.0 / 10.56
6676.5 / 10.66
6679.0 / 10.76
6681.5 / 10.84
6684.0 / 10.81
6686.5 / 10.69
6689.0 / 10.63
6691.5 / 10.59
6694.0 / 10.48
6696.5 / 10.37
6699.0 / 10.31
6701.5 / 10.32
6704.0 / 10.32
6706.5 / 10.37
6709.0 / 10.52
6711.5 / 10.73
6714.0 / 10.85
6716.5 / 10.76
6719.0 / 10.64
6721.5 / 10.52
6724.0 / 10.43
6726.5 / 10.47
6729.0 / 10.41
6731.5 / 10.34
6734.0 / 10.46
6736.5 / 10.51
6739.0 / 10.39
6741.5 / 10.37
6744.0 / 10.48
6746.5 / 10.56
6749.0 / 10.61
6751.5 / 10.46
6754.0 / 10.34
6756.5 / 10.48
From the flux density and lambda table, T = 1.01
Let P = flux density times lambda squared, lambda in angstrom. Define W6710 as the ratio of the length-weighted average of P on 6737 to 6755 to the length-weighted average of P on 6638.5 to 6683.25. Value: 1.0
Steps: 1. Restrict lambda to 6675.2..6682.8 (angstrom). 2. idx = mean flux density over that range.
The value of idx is 10.8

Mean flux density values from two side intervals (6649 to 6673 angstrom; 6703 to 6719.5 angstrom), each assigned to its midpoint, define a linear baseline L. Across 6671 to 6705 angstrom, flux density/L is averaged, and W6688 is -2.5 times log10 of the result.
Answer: 0.00 mag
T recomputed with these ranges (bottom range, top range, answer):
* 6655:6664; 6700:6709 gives 0.98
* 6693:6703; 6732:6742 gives 1.02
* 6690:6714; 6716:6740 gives 1.01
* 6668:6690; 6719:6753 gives 1.00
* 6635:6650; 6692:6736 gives 0.99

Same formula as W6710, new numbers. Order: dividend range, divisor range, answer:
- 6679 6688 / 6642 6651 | 1.01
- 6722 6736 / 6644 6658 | 1.00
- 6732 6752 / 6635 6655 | 1.00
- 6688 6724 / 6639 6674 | 1.00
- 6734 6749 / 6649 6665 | 1.01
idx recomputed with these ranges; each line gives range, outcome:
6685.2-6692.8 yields 10.6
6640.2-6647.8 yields 10.9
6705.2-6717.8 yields 10.6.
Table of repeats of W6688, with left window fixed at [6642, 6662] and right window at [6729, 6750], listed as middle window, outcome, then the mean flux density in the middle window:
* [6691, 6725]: 0.004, 10.5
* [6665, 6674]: 0.021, 10.5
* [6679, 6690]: -0.012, 10.7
